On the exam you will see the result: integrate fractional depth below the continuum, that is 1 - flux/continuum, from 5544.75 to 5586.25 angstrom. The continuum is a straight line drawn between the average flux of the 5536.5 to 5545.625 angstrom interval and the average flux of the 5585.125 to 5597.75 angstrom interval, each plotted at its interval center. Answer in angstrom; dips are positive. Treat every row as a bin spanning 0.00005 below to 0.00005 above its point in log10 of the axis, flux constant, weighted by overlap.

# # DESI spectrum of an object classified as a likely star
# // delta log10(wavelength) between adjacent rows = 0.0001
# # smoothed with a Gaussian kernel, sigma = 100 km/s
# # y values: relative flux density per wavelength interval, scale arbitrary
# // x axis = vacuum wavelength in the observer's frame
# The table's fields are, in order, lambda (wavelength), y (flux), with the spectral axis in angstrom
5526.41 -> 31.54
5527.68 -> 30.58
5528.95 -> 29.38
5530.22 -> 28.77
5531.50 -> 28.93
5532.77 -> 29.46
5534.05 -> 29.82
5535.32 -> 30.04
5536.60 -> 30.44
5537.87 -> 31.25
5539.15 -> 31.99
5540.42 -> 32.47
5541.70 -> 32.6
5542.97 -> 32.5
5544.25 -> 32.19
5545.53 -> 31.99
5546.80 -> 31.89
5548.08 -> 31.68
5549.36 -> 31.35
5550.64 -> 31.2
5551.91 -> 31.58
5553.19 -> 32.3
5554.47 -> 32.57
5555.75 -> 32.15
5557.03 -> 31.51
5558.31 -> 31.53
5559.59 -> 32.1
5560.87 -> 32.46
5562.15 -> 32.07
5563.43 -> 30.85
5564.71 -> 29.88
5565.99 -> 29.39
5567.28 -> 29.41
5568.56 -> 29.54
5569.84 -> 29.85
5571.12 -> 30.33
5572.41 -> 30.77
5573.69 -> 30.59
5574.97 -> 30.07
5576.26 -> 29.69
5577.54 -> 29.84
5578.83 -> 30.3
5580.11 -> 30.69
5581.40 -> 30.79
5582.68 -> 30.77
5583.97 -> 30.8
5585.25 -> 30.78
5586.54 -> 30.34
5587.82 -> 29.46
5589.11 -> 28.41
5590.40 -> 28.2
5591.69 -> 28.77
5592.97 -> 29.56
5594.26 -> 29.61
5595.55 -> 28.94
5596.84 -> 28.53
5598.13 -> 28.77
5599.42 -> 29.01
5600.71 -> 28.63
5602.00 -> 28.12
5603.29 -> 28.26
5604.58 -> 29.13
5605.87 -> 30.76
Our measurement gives -0.4 angstrom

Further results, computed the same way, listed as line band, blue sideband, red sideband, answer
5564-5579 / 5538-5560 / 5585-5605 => 0.3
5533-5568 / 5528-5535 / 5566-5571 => -2.3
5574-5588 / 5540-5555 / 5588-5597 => -0.3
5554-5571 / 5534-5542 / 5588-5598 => -0.4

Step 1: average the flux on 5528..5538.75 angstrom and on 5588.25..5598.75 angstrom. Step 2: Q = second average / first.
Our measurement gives 1.0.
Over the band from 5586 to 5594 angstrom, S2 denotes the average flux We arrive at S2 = 29.1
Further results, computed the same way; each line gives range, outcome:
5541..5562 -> 32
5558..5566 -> 31.3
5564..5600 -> 29.8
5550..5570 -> 31.2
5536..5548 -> 31.9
